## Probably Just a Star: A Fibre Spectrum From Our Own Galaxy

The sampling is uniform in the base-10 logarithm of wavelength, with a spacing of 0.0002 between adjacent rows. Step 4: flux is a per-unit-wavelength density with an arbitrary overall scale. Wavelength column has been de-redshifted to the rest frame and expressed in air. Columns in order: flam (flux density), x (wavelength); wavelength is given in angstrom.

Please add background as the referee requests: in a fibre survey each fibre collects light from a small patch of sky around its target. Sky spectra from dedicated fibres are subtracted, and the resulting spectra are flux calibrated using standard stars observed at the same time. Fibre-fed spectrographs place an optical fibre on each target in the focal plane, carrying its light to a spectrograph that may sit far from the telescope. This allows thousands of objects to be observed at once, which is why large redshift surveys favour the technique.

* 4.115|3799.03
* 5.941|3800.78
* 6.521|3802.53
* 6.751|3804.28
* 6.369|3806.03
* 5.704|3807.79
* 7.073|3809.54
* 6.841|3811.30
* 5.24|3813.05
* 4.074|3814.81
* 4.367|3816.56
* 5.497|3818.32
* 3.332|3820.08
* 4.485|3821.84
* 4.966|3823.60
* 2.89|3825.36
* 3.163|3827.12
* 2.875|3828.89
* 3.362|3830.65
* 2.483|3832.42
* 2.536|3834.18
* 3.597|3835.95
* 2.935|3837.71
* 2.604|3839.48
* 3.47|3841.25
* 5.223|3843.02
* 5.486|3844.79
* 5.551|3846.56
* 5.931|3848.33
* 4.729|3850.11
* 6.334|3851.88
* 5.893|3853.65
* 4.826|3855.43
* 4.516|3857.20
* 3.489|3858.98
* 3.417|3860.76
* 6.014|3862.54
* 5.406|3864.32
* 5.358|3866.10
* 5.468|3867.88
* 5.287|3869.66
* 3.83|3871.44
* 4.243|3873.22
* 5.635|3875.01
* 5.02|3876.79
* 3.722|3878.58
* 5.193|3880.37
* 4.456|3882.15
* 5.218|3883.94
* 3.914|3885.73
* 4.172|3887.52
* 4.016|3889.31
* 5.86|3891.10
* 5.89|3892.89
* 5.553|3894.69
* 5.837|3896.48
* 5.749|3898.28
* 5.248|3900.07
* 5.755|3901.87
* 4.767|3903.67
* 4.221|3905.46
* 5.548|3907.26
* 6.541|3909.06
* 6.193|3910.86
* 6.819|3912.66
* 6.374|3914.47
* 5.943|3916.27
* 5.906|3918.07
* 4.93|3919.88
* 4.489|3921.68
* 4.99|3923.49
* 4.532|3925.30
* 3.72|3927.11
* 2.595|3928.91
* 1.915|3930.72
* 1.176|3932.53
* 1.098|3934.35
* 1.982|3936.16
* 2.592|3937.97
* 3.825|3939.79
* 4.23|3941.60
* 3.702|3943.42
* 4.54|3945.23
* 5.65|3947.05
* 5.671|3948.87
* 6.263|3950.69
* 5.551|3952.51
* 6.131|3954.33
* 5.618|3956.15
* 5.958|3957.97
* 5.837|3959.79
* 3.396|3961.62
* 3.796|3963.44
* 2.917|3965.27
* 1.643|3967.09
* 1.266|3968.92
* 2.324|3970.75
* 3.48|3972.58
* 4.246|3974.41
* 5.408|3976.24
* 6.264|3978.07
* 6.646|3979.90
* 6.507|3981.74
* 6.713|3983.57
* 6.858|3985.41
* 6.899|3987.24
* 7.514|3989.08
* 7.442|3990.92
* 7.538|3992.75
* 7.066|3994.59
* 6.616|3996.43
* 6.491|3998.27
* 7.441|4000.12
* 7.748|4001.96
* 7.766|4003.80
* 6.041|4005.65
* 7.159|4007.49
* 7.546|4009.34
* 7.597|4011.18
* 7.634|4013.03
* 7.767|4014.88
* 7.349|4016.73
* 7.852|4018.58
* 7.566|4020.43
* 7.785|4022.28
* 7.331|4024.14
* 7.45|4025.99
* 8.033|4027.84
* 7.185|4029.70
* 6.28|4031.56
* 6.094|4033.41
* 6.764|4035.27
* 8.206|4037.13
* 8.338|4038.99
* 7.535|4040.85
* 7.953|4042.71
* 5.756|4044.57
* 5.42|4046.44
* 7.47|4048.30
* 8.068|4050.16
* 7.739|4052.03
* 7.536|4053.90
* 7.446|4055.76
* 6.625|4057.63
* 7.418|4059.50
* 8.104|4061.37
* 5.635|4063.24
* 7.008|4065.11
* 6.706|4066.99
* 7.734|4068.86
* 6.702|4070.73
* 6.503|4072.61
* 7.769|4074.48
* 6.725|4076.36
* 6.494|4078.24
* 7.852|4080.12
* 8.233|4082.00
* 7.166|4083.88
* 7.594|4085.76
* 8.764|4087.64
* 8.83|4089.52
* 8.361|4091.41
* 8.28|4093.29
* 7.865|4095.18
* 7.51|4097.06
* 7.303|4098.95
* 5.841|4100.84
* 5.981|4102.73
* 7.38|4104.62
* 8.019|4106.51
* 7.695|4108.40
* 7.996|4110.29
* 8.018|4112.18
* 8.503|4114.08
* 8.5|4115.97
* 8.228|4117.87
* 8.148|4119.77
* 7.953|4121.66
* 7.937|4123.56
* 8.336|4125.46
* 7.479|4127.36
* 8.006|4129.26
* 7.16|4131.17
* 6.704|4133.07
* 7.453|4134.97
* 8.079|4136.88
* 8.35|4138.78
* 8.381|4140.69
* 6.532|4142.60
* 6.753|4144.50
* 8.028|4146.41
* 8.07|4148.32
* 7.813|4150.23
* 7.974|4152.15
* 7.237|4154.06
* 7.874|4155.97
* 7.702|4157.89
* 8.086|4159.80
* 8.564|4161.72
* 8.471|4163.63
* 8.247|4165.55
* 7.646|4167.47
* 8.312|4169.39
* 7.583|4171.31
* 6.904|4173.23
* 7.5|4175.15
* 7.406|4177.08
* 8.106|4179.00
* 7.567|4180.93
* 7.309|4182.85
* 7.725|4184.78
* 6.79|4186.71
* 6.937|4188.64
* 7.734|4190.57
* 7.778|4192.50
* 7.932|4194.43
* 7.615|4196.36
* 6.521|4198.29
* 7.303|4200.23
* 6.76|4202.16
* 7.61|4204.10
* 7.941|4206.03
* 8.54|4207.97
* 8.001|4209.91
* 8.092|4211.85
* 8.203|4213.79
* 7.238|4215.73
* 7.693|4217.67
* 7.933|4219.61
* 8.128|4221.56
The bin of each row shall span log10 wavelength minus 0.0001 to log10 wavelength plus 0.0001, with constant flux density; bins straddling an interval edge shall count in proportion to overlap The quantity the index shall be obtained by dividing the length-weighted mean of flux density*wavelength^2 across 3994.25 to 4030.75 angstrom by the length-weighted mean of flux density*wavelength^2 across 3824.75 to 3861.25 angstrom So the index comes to 1.97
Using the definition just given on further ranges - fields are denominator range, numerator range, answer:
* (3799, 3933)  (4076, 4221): 1.85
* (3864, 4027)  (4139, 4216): 1.59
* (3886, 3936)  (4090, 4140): 1.81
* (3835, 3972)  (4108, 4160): 1.91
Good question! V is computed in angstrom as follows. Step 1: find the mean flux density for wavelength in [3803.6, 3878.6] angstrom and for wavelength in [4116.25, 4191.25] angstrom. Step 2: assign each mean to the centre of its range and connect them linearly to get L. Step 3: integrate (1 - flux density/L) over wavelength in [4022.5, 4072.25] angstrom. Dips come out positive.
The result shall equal -3.7 angstrom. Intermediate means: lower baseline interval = 4.66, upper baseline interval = 7.73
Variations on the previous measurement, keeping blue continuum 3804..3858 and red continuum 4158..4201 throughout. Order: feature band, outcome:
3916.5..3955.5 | 9.9 angstrom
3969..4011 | -2.5 angstrom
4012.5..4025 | -2.8 angstrom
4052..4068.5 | -1.3 angstrom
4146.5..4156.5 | -0.6 angstrom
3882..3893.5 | 0.7 angstrom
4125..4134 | -0.4 angstrom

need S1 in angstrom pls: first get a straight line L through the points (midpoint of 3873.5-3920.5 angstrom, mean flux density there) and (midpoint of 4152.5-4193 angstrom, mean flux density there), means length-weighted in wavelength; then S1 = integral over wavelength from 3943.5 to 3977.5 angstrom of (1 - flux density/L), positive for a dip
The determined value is 8.3 angstrom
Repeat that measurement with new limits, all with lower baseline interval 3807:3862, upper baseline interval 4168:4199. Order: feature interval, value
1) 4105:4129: -4.0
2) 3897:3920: -2.9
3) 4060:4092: -4.2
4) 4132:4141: -0.8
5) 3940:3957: 0.7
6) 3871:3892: 0.9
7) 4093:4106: -0.7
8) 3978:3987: -1.5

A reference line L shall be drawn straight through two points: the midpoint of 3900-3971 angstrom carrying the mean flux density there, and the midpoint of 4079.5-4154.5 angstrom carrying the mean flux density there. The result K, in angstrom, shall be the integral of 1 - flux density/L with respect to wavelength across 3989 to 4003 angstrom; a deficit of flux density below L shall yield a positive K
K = -4.3 angstrom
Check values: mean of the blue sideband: 4.4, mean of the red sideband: 7.76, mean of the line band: 7.22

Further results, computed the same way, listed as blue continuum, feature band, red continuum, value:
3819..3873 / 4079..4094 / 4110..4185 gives -2.12 angstrom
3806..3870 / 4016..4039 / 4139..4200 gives -3.73 angstrom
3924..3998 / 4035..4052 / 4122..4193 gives -3.91 angstrom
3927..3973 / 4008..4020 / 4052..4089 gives -4.23 angstrom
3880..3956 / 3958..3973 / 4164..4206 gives 5.69 angstrom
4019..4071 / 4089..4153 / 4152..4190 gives -2.02 angstrom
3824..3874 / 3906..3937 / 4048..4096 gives 5.30 angstrom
